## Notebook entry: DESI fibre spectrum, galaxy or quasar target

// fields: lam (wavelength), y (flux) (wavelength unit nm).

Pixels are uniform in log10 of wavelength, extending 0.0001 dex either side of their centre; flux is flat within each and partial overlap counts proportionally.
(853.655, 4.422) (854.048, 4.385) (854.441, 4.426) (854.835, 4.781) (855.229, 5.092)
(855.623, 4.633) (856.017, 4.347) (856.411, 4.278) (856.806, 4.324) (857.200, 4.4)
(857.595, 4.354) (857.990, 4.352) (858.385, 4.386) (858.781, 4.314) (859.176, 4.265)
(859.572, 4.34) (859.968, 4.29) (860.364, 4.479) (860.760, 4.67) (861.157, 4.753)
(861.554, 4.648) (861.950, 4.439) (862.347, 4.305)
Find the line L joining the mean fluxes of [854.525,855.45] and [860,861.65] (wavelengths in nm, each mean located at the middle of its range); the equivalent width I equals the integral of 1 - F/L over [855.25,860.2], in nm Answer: 0.37 nm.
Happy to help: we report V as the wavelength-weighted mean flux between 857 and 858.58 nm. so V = 4.37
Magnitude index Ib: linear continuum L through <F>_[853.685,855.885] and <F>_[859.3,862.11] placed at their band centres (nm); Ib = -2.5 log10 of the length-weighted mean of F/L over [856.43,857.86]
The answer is 0.058 mag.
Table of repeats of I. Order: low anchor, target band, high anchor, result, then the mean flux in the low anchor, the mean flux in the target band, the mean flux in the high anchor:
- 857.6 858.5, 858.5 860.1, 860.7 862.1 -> 0.06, 4.37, 4.31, 4.63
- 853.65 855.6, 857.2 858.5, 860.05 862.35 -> 0.07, 4.64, 4.37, 4.56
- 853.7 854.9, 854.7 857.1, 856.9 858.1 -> -0.07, 4.49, 4.56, 4.37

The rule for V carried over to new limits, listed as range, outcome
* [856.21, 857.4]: 4.34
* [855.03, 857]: 4.53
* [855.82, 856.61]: 4.31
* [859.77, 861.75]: 4.57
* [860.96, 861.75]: 4.7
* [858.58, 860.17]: 4.3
